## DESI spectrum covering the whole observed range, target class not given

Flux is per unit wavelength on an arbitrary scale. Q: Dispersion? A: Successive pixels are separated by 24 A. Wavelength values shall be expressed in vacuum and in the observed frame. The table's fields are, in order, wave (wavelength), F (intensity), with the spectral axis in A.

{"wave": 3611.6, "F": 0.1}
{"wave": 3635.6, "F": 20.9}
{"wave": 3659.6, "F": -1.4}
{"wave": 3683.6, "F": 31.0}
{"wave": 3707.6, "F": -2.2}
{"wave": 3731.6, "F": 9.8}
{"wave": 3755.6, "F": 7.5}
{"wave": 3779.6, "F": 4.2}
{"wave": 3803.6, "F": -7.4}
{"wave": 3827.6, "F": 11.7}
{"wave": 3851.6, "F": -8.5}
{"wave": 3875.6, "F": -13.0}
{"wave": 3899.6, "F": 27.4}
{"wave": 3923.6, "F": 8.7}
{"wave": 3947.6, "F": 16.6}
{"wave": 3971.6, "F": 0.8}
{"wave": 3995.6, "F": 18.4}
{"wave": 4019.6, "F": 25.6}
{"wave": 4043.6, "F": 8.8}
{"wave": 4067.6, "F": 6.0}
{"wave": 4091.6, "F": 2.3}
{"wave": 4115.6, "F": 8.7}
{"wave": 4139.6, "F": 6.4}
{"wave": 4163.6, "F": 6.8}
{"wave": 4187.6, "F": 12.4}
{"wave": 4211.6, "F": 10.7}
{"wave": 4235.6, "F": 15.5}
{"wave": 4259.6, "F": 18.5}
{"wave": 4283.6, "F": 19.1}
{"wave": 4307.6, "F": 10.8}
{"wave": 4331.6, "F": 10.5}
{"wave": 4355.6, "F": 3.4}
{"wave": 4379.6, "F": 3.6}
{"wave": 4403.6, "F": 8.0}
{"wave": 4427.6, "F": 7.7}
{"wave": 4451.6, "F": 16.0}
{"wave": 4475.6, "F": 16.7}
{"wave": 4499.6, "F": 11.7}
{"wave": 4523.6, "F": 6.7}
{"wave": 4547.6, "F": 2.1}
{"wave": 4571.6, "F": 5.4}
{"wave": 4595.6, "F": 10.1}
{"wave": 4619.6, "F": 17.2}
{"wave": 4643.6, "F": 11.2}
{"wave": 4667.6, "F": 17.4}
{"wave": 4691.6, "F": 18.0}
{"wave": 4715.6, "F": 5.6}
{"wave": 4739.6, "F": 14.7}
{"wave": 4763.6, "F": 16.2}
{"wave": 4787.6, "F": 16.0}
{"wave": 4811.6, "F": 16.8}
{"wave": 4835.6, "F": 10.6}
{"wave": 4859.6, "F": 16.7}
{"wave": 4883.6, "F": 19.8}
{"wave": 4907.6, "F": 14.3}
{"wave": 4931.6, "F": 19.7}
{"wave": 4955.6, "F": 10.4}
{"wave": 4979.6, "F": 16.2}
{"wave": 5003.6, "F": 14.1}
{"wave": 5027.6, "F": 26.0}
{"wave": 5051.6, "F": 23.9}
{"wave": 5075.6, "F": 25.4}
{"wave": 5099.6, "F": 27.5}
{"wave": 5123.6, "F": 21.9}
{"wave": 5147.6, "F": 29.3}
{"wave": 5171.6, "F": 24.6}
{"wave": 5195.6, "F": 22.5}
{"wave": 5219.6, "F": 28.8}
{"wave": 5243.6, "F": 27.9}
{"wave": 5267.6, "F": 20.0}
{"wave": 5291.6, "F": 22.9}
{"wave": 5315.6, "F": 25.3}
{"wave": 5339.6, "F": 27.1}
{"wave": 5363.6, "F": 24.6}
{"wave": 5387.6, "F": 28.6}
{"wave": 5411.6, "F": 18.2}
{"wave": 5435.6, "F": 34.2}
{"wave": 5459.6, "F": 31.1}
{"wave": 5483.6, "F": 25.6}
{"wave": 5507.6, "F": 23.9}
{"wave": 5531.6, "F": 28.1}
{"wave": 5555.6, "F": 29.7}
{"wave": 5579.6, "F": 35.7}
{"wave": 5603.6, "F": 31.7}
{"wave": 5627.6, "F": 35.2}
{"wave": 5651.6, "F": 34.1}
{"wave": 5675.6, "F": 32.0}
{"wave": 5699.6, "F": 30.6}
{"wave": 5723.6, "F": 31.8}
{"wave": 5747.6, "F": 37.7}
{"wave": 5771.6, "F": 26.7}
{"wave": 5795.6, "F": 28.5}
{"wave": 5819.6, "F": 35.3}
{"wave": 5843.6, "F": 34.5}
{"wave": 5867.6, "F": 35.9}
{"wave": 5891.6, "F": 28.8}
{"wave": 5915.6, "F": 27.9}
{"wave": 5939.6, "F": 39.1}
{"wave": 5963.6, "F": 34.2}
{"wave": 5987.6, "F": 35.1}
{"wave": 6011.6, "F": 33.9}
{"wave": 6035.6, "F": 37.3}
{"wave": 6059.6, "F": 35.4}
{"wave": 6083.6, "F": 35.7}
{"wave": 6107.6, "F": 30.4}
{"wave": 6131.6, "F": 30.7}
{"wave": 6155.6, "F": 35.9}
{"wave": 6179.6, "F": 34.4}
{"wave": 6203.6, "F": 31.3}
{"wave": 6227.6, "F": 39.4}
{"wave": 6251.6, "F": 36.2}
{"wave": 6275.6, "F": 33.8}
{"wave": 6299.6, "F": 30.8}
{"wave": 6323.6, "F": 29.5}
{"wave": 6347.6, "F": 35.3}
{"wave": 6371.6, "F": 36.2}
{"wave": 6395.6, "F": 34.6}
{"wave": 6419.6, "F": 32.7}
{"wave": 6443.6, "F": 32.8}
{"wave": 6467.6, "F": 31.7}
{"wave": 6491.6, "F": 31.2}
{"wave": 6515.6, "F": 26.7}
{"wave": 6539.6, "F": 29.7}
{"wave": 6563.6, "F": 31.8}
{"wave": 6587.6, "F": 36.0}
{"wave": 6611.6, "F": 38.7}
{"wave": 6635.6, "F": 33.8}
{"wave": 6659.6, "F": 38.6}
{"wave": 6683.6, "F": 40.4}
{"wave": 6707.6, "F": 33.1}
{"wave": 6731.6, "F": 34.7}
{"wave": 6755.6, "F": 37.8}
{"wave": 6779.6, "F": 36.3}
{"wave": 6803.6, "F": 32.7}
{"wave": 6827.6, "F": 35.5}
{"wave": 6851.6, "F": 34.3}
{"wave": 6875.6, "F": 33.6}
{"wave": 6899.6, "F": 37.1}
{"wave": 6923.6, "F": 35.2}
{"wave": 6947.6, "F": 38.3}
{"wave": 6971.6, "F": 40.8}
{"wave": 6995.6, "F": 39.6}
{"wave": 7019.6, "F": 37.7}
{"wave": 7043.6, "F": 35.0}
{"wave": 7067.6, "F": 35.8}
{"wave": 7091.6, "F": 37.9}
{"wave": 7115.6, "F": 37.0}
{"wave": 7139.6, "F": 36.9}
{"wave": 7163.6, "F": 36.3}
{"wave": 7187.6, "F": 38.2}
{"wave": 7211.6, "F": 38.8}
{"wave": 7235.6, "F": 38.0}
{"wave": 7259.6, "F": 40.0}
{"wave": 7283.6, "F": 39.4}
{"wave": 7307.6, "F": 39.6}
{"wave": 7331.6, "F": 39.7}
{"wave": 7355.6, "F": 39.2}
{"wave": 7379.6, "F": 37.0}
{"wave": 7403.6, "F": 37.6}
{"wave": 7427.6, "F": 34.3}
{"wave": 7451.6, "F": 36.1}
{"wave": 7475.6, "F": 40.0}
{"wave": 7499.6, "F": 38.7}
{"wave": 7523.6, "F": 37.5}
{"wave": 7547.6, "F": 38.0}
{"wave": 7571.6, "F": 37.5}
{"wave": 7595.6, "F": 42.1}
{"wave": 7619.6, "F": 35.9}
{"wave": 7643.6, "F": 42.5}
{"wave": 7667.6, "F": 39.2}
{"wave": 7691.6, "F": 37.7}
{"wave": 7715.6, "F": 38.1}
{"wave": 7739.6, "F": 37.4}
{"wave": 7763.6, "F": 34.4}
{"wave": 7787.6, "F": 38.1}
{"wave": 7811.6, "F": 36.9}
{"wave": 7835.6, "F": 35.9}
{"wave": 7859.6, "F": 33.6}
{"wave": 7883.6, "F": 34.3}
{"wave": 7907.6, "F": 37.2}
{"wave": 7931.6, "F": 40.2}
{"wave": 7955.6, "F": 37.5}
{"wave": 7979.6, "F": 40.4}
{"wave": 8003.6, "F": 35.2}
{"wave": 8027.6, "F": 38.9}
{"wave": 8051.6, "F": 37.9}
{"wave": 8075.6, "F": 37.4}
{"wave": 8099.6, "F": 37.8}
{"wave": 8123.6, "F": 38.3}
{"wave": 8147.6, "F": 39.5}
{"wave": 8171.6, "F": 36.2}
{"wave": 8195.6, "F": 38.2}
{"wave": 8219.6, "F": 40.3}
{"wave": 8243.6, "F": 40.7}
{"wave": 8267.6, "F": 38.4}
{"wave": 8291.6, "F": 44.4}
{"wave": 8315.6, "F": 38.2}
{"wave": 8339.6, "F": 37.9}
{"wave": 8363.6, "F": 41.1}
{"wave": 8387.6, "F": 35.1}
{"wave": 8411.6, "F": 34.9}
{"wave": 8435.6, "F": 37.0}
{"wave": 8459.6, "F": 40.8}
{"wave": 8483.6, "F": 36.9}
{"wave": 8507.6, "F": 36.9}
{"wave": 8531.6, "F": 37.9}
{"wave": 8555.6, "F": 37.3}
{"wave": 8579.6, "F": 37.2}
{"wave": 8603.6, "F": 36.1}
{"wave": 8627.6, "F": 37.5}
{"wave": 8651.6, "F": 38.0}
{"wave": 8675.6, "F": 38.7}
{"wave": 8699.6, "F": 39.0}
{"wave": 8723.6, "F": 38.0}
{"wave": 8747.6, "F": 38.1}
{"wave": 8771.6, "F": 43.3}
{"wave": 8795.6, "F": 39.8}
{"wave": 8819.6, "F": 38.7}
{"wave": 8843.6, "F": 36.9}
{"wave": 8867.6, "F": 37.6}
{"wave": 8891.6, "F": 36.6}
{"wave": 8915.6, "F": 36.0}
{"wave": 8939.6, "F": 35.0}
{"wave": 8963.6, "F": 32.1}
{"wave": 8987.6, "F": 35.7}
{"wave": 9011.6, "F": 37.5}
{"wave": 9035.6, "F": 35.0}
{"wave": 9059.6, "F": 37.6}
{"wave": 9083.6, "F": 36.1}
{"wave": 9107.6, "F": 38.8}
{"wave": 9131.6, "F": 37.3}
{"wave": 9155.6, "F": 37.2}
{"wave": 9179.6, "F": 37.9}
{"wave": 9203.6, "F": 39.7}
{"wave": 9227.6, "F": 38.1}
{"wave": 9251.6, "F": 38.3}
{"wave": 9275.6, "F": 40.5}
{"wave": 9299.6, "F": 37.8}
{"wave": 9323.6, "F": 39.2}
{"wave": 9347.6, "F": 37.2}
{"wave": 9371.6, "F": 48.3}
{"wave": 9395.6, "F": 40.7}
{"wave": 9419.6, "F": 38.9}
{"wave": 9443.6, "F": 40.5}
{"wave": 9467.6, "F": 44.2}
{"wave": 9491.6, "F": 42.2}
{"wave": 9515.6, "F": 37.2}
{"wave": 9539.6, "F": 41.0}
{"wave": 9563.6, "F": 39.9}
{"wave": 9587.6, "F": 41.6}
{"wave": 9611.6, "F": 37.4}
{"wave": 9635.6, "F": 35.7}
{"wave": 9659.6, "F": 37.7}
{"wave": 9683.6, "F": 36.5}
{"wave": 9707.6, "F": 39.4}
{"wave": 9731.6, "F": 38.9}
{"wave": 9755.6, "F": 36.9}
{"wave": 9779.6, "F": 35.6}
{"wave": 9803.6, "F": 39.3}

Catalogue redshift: 0.26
